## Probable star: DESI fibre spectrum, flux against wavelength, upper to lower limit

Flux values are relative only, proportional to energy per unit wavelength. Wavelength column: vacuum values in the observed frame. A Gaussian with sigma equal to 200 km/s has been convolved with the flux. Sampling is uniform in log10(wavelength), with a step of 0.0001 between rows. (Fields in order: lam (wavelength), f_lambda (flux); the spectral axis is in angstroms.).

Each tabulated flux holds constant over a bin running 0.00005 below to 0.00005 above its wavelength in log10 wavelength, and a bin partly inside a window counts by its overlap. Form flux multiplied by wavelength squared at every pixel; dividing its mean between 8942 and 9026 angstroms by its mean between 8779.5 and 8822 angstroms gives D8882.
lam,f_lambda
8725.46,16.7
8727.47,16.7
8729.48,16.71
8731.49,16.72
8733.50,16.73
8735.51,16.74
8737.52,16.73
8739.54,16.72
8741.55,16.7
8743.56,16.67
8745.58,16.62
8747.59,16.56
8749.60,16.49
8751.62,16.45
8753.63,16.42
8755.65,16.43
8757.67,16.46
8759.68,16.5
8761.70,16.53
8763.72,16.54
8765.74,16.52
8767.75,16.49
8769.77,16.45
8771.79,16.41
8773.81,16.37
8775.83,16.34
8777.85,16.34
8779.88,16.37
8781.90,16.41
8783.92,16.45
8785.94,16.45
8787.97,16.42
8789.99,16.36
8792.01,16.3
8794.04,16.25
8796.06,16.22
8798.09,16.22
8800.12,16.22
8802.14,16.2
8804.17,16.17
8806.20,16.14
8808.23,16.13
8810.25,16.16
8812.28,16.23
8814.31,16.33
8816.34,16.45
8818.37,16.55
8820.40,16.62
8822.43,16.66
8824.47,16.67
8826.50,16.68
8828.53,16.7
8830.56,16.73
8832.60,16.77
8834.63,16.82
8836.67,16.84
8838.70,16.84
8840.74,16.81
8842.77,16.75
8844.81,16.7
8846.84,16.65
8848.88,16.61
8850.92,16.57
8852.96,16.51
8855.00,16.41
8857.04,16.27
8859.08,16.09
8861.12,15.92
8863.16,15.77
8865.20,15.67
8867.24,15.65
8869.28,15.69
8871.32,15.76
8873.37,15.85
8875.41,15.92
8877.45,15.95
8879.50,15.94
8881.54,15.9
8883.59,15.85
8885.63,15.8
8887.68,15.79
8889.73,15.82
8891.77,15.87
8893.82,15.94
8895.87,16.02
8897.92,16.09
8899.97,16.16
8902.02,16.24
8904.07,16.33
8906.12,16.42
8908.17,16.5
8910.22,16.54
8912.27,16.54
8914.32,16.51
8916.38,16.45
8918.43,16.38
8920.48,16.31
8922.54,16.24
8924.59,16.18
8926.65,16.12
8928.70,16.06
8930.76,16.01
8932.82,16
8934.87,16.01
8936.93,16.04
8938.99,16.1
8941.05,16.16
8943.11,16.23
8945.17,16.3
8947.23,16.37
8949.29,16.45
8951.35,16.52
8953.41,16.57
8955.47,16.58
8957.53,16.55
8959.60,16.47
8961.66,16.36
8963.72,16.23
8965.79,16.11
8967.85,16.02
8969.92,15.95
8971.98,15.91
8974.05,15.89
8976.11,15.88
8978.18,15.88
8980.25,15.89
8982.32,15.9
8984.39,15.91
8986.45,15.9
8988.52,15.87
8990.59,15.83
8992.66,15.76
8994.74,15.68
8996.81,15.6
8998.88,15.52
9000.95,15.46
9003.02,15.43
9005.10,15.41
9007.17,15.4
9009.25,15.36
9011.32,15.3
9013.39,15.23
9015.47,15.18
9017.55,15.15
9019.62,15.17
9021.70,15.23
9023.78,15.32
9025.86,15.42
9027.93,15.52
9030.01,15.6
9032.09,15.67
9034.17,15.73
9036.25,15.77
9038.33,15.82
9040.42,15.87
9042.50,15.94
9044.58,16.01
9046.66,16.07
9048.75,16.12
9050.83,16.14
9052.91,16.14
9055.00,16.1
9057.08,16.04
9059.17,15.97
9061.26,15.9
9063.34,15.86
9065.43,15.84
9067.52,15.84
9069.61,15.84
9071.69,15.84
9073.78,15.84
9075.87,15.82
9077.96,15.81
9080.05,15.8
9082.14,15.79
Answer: 1.0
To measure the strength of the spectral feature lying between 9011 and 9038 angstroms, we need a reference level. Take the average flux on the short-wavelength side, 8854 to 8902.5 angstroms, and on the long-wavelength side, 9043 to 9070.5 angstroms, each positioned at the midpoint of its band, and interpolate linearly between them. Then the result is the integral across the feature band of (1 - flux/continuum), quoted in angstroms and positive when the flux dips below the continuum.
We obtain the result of 0.9 angstroms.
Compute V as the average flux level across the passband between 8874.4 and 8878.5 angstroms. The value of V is 15.9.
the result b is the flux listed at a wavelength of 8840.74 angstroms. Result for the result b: 16.81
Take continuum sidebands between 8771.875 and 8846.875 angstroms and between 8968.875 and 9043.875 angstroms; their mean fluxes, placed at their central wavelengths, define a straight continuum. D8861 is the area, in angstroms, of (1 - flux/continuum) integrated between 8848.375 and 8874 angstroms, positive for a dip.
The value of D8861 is 0.3 angstroms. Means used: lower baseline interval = 16.5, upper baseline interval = 15.6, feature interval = 16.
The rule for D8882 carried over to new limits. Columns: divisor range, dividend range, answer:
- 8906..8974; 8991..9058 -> 0.98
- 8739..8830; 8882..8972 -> 1.02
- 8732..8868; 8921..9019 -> 1.01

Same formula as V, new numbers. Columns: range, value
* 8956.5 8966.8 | 16.3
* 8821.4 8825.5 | 16.6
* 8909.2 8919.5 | 16.5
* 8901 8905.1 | 16.3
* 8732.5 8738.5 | 16.7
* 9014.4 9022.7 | 15.2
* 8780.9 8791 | 16.4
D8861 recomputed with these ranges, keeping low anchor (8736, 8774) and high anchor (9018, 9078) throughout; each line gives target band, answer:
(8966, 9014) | 0.7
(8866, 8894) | 0.7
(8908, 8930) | -0.3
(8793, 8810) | 0.2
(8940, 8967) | -0.6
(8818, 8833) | -0.3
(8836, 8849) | -0.3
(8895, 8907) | 0.0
